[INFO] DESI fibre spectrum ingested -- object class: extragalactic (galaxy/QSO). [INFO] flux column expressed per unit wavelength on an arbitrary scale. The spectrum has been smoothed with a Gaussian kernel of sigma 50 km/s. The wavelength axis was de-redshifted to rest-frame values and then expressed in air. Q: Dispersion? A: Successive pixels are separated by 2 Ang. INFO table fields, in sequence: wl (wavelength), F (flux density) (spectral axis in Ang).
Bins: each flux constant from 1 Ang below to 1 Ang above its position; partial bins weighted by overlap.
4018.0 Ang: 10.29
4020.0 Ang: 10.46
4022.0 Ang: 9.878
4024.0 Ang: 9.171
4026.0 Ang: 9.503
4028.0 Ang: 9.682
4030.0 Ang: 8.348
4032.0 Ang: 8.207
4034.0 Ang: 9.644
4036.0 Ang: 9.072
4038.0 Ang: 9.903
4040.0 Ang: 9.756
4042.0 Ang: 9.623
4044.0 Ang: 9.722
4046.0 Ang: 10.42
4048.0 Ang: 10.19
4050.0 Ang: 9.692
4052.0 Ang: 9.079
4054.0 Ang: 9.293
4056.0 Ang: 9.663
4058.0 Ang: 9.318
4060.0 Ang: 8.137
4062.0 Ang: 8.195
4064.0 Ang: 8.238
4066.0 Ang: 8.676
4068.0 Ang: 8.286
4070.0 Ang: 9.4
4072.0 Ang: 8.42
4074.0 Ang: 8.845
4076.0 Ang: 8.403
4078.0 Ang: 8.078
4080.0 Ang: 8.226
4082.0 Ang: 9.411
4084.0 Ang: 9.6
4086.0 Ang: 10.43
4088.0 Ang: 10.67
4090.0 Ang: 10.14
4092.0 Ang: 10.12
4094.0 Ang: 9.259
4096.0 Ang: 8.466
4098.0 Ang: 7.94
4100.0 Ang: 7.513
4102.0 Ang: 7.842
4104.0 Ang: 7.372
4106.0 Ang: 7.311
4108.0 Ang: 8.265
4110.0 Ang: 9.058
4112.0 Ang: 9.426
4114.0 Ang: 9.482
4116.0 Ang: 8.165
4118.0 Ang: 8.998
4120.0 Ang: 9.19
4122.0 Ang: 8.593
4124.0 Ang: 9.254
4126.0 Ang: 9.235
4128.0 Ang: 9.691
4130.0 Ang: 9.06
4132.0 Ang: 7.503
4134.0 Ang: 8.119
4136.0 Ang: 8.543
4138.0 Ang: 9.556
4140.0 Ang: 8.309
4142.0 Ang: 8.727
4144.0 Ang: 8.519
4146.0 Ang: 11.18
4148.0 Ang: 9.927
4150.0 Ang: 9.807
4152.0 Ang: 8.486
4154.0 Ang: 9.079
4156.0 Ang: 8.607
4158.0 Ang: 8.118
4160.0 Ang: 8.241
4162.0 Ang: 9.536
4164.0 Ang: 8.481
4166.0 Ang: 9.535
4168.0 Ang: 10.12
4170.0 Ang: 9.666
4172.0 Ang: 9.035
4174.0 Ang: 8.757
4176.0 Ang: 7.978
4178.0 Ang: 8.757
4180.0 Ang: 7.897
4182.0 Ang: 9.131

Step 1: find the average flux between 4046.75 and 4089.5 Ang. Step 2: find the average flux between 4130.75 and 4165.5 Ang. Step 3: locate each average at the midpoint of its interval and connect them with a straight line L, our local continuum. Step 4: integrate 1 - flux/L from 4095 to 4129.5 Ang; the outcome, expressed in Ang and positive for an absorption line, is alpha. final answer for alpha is 1.48 Ang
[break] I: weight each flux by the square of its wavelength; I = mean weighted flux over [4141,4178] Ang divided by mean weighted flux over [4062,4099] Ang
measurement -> 1.05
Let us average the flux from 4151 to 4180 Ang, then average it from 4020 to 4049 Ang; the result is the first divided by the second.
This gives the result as 0.93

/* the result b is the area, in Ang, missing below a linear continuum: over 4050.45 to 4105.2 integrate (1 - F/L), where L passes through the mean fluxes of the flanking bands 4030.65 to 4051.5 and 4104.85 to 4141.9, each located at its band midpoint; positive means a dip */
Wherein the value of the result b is 2.15 Ang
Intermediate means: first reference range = 9.59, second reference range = 8.76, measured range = 8.86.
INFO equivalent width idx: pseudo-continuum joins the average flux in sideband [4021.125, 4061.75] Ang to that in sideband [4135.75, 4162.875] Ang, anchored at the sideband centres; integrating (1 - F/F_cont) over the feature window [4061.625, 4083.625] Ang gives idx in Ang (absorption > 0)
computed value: 1.6 Ang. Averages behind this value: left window 9.39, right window 9.06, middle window 8.6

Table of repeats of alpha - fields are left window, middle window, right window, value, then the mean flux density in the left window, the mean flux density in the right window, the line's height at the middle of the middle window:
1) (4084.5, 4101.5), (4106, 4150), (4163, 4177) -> 1.0 Ang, 9.28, 9.08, 9.19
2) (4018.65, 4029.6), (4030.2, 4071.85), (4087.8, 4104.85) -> 0.6 Ang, 9.68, 8.74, 9.33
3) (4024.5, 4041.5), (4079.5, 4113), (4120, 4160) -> 0.7 Ang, 9.27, 8.95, 9.08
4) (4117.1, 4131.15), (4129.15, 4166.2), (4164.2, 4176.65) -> 1.0 Ang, 9.13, 9.17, 9.15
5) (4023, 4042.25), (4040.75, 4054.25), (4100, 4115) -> -1.0 Ang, 9.28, 8.34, 9.09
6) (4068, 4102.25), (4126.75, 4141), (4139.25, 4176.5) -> 0.6 Ang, 8.99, 9.08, 9.05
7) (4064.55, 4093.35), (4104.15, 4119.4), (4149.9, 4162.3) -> 0.6 Ang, 9.18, 8.73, 8.99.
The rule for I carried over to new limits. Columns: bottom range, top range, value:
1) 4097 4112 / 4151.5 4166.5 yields 1.12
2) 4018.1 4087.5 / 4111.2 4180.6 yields 1.02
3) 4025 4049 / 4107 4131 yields 0.99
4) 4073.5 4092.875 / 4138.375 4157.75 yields 1.00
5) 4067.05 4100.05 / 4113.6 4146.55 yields 1.01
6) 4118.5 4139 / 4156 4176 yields 1.03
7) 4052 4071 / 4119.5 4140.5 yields 1.04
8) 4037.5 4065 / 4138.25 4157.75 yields 1.03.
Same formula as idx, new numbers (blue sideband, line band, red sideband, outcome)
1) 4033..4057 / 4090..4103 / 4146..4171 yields 1.12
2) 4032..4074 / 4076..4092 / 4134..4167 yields -0.59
